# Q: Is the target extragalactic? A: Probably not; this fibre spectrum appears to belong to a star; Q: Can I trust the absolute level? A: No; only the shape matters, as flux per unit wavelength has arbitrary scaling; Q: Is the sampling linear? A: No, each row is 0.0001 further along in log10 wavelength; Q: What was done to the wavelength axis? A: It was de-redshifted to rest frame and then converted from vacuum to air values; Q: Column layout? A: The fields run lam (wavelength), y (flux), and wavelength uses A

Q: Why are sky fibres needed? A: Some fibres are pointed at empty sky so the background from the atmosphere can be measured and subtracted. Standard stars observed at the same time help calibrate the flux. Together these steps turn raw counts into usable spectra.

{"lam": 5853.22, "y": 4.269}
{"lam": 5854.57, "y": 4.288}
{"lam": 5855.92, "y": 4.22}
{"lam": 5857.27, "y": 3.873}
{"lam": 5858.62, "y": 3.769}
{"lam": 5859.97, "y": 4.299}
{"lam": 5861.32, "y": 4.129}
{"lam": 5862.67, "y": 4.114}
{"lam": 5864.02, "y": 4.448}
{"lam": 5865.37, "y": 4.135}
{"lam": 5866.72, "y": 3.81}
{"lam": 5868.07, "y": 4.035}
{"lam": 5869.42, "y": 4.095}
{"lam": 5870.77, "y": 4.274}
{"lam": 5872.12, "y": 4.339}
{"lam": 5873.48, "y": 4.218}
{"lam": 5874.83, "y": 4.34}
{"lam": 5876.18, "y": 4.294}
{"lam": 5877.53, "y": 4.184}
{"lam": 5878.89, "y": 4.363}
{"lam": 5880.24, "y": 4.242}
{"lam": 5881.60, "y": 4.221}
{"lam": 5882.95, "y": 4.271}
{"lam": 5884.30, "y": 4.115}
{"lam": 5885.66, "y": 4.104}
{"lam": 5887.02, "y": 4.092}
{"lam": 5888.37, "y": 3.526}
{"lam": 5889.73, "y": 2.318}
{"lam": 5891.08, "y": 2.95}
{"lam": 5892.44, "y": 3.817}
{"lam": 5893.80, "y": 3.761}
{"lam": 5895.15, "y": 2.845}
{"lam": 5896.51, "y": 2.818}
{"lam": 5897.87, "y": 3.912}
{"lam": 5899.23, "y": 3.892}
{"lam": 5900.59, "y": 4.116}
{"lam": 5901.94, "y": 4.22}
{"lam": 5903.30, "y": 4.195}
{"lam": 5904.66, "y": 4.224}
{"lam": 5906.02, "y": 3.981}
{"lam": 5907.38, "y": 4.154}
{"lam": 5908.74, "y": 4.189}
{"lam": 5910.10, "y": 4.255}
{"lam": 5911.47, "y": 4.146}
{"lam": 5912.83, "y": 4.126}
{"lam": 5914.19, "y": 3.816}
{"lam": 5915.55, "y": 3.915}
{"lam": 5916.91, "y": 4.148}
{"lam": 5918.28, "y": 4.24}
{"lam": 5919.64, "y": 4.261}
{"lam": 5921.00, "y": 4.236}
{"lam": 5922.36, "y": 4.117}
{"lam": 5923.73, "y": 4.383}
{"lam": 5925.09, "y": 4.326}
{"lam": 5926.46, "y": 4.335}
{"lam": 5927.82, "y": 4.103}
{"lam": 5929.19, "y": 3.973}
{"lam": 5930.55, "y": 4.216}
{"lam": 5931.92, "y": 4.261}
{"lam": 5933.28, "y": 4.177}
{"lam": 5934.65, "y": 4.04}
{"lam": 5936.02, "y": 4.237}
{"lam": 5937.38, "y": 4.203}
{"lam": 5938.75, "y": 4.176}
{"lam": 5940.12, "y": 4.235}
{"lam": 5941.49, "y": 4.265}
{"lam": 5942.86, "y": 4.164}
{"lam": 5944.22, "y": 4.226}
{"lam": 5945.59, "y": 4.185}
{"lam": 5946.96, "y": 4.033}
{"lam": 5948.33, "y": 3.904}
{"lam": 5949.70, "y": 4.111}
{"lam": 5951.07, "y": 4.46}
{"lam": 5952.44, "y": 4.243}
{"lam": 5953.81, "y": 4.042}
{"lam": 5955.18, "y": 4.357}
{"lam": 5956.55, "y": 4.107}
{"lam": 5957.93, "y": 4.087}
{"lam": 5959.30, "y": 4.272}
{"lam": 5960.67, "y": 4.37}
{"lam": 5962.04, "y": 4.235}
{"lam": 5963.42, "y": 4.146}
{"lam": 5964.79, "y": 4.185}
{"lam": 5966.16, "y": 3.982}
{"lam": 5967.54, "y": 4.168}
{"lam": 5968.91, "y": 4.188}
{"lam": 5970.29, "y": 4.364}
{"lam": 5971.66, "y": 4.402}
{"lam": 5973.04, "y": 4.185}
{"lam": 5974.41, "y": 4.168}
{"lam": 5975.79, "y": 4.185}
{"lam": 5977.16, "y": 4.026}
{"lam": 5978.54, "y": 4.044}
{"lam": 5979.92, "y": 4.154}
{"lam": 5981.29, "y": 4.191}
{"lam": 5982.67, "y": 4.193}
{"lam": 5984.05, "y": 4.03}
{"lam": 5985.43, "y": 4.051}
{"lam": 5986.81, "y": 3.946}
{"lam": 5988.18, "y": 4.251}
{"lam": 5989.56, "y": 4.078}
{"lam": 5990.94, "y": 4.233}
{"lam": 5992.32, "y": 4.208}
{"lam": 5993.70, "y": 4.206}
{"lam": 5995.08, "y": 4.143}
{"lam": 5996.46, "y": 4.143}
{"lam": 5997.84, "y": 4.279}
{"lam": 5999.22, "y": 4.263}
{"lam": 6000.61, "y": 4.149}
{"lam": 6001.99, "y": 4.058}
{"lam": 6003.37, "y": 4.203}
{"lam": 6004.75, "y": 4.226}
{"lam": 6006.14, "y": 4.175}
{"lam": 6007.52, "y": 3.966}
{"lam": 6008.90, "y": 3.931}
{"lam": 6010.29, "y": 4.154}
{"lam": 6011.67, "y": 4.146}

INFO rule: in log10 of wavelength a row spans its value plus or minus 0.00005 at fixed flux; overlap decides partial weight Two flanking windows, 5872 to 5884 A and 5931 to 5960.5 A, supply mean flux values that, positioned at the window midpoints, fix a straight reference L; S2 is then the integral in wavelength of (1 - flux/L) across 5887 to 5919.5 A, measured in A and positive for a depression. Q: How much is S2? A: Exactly 3.18 A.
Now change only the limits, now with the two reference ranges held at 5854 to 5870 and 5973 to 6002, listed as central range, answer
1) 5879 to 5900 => 2.20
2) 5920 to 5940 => -0.37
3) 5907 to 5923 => -0.05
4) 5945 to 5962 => -0.20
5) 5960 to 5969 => -0.09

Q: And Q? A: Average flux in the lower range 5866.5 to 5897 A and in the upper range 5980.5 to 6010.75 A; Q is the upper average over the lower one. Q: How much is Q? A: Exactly 1.1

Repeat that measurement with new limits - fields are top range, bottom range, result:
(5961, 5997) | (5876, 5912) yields 1.07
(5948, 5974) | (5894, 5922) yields 1.06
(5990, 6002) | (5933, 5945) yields 1.00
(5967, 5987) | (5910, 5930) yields 1.00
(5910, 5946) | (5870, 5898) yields 1.08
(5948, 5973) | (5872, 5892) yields 1.06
